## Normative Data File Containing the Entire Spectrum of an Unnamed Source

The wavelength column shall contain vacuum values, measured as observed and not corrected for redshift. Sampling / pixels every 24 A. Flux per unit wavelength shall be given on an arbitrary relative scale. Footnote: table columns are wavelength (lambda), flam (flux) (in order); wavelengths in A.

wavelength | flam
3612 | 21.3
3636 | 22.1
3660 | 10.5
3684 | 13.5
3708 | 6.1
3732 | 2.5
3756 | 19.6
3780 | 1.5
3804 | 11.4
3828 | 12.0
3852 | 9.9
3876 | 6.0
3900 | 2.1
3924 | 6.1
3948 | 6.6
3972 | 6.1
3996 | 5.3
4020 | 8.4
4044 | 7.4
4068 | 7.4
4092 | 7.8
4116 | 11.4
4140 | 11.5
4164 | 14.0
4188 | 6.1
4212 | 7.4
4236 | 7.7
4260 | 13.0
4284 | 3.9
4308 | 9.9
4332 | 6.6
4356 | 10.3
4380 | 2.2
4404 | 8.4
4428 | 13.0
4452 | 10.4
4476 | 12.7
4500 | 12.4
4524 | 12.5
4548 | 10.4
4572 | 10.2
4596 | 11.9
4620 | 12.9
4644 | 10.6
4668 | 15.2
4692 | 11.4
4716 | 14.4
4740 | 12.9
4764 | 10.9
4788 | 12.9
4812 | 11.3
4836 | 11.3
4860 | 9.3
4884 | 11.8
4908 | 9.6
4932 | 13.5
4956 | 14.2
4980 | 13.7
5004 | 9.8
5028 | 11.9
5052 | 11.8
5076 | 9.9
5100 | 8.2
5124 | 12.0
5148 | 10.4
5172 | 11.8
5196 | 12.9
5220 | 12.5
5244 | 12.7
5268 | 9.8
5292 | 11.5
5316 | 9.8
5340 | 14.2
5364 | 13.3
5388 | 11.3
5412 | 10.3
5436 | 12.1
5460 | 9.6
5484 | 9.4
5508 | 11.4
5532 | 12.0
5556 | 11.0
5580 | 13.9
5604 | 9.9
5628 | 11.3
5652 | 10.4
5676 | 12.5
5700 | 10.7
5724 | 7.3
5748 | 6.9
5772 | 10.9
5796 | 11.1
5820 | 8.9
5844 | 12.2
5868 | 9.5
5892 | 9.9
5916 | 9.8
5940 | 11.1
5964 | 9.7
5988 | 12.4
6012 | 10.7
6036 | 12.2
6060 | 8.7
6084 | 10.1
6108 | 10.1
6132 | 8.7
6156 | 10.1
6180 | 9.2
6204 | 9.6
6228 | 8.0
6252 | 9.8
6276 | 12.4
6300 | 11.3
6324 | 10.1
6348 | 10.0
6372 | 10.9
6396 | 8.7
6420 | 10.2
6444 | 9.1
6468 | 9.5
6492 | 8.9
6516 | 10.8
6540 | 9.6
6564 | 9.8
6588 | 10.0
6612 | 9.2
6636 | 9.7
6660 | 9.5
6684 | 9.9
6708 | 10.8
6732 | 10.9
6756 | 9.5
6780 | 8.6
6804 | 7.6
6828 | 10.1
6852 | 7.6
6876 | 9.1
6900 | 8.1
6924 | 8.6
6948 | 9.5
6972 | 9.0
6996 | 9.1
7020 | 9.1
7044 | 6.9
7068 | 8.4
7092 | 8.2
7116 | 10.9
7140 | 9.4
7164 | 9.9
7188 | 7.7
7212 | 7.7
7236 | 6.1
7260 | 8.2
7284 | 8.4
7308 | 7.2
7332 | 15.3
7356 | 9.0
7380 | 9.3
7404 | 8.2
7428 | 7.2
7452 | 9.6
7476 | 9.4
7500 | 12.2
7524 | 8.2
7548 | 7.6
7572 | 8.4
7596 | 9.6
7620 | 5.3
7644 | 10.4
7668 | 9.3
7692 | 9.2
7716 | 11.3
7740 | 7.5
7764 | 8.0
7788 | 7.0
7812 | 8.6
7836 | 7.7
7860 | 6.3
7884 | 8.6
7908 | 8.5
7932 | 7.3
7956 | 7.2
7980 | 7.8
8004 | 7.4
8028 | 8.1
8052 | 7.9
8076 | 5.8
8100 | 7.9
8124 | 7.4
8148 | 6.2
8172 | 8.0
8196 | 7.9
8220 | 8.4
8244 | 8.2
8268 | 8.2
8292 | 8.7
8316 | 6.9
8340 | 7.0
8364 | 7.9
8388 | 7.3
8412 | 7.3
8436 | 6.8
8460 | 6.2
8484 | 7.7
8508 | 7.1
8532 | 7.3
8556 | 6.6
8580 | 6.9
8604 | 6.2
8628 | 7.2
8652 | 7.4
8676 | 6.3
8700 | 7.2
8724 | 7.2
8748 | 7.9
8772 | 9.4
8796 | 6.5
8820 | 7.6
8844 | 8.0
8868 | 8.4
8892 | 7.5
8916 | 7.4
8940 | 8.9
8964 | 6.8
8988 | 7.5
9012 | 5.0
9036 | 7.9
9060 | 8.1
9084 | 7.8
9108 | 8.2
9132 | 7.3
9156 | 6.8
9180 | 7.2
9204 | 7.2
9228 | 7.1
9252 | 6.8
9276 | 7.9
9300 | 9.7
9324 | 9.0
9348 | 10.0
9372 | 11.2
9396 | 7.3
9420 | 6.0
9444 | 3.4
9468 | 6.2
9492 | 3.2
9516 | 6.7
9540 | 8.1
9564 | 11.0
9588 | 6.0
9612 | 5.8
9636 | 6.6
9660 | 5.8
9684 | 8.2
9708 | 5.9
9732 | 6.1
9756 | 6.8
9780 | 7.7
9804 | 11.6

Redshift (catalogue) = 0.12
